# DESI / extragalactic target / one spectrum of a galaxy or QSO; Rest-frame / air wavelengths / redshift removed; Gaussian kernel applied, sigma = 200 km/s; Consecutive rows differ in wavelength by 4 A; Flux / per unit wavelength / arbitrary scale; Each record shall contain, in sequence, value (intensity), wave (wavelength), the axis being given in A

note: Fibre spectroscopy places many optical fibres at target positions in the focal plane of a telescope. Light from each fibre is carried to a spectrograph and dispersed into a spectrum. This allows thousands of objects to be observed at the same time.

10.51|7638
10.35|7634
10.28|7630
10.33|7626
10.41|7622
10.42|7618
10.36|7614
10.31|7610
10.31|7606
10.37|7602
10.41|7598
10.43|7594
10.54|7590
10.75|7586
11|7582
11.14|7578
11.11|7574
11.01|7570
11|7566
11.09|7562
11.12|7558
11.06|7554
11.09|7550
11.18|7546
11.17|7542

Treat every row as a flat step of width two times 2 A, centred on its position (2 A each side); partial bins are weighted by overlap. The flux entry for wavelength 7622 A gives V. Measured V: 10.41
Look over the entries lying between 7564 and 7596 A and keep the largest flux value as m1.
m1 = 11.14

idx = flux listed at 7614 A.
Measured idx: 10.36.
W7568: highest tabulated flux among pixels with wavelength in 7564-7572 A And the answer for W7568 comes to 11.01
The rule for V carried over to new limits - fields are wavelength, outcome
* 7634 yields 10.35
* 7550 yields 11.09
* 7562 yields 11.09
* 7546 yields 11.18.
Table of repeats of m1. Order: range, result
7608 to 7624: 10.42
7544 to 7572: 11.18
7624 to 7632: 10.33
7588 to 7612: 10.54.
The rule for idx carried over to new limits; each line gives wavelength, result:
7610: 10.31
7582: 11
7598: 10.41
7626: 10.33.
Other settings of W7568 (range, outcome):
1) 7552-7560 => 11.12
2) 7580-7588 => 11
